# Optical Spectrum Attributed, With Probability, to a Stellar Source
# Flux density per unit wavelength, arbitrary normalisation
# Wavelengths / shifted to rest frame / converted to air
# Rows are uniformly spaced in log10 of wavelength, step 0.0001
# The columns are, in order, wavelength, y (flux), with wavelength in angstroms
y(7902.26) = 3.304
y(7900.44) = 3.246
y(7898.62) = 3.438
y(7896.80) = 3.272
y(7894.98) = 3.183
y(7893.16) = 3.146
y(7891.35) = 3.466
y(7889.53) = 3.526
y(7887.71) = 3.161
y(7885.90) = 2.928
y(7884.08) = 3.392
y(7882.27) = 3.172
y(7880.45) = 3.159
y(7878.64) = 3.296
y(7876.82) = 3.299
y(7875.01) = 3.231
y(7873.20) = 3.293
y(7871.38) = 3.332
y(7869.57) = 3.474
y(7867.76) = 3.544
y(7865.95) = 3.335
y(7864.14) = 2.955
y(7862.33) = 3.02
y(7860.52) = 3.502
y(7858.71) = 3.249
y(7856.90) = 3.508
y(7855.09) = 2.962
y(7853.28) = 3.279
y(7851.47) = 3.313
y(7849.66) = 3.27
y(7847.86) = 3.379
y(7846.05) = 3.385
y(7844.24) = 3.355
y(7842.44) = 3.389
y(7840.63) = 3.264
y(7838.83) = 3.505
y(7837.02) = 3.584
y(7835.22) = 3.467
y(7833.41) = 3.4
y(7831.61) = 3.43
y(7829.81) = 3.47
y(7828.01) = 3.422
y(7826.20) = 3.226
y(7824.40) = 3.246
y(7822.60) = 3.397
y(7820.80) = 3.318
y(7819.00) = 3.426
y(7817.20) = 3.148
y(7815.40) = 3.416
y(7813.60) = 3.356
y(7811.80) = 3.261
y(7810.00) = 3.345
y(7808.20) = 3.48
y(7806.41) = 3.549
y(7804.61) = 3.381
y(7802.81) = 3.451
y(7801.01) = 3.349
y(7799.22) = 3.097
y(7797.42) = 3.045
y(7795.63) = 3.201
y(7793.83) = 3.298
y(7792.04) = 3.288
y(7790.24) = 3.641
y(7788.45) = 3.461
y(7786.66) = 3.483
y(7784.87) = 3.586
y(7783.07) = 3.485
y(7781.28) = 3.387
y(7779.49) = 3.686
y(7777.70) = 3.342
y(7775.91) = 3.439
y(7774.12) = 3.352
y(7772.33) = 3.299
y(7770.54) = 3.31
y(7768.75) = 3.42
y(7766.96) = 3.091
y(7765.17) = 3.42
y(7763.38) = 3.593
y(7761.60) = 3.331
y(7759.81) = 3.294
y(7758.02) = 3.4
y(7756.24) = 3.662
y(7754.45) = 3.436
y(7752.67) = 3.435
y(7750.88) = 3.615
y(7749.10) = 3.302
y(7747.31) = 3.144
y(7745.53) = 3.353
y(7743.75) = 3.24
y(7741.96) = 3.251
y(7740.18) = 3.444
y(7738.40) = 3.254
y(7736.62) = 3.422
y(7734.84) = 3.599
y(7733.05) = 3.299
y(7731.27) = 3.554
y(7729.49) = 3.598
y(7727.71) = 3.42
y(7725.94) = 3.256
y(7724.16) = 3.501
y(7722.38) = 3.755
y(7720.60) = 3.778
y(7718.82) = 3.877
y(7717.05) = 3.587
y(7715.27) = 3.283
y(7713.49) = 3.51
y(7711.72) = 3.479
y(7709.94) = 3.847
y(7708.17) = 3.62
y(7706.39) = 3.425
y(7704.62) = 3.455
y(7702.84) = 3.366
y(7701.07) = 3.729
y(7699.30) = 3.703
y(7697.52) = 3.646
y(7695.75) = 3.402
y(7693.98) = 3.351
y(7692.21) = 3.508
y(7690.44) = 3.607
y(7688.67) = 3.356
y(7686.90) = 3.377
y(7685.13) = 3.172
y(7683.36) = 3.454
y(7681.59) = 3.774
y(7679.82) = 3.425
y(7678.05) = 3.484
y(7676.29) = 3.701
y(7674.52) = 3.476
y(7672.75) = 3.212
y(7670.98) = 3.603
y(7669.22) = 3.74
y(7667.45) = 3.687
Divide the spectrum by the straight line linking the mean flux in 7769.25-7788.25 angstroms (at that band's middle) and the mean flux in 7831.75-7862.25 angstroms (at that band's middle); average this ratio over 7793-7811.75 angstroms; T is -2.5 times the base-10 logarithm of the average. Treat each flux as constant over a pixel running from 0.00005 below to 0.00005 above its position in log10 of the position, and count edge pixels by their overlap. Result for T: 0.03 mag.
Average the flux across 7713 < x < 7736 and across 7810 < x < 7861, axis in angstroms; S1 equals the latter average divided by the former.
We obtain 0.95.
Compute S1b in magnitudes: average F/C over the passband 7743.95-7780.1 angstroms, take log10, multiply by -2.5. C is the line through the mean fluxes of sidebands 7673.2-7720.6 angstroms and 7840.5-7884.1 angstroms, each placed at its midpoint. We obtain 0.01 mag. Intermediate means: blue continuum 3.53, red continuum 3.29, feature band 3.39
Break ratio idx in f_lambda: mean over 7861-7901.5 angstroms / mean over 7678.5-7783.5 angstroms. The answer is 0.9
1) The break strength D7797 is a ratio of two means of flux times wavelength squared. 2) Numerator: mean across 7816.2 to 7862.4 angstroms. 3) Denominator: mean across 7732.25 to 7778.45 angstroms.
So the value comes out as 1.0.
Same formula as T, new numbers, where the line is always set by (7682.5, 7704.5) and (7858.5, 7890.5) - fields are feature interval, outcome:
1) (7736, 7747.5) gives 0.035 mag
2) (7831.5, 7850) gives -0.031 mag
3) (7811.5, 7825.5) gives 0.003 mag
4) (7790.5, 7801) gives 0.043 mag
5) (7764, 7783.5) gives -0.001 mag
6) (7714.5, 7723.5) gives -0.065 mag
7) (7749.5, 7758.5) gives -0.032 mag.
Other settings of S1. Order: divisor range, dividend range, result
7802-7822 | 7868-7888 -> 0.97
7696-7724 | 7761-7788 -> 0.95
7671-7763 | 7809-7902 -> 0.95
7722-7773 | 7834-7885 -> 0.98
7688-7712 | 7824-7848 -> 0.96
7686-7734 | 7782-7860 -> 0.95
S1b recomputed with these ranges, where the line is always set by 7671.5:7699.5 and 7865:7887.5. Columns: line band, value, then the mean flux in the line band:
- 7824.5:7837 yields -0.025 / 3.41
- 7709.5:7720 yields -0.045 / 3.59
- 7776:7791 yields -0.041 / 3.51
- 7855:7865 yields 0.027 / 3.22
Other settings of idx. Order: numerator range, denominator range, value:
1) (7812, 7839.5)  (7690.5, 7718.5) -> 0.96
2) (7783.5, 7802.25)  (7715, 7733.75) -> 0.94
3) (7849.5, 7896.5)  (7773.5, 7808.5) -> 0.96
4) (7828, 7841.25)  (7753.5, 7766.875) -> 1.01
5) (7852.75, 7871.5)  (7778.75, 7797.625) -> 0.96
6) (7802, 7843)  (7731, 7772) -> 1.00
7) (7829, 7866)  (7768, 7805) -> 0.99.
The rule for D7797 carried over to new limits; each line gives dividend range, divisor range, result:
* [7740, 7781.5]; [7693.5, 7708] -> 0.98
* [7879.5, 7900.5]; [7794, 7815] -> 1.00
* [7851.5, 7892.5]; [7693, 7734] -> 0.96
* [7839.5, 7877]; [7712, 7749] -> 0.99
